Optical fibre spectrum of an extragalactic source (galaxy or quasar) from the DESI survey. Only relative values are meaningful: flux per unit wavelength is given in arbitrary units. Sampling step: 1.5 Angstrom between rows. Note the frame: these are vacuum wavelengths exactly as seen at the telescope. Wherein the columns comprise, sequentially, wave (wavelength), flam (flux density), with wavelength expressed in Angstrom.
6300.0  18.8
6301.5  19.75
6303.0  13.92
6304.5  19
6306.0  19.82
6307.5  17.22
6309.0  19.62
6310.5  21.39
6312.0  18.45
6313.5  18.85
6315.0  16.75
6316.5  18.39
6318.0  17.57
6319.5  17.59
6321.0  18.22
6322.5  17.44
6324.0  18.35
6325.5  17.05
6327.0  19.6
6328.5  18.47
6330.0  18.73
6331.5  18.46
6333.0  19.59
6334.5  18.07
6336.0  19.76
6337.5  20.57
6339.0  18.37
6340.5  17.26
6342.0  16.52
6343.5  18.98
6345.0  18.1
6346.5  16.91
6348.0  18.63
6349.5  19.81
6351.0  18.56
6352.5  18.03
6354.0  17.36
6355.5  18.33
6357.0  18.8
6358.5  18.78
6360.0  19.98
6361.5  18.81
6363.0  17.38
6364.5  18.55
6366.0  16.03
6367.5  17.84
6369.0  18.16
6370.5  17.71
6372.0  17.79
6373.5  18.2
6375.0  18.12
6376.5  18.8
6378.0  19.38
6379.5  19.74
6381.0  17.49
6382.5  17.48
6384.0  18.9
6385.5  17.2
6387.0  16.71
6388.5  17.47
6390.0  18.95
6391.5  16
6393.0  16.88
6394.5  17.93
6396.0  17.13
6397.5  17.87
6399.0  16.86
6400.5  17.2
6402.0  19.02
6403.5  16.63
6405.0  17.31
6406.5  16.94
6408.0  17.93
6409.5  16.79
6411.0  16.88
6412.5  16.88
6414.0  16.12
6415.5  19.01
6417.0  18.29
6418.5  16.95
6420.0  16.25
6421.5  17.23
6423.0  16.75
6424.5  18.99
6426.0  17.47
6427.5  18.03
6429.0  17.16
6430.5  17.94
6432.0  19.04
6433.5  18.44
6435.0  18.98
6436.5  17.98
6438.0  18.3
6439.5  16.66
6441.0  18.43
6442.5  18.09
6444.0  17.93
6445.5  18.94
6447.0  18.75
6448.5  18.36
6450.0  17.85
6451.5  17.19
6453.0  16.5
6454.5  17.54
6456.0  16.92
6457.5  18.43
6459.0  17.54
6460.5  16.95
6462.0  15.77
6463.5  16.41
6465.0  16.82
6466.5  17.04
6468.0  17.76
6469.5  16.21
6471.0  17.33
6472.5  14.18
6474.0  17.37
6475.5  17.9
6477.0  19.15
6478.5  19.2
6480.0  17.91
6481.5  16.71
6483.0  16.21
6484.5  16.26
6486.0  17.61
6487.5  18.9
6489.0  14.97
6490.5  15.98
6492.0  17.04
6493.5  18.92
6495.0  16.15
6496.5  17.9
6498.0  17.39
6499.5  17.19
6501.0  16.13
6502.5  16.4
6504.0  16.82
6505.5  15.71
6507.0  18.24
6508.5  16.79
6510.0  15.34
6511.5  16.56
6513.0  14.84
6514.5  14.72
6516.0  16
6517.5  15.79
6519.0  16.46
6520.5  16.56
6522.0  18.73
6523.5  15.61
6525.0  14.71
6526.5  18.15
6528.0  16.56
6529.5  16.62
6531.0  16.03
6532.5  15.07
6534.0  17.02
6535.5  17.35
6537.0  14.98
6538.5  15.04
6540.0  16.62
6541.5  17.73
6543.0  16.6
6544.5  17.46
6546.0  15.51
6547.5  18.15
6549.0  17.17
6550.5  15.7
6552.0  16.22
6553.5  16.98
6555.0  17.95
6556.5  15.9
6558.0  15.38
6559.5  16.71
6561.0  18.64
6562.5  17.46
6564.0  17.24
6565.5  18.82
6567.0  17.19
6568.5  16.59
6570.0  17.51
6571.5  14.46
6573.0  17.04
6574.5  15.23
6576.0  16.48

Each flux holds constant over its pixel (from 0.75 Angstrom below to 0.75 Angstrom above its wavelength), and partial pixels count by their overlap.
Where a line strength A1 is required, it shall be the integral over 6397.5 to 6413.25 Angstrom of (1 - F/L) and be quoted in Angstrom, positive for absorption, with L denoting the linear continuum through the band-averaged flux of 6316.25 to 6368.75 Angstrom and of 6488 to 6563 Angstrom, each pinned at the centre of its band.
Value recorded 0.4 Angstrom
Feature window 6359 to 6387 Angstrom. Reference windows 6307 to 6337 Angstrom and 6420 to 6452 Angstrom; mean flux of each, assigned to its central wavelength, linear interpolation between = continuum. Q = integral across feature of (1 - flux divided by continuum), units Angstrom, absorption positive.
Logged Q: 0.2 Angstrom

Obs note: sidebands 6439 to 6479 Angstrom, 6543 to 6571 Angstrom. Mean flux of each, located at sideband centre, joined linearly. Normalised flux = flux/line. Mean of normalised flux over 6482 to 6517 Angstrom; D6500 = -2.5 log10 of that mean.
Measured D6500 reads 0.04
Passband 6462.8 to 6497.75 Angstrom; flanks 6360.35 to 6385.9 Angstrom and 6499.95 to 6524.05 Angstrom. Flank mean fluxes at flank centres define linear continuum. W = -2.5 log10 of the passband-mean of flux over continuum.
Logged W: -0.03 mag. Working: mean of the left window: 18.1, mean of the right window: 16.3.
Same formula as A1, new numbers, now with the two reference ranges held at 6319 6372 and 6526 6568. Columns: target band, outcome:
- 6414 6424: 0.2 Angstrom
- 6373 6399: 0.2 Angstrom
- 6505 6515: 0.6 Angstrom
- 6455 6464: 0.2 Angstrom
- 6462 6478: 0.3 Angstrom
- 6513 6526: 0.7 Angstrom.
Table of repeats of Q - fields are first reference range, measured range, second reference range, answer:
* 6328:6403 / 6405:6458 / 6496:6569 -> -0.49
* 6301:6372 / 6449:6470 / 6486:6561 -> 0.10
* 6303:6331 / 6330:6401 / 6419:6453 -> 0.17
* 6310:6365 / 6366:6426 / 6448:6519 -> 0.69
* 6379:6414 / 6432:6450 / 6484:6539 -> -1.26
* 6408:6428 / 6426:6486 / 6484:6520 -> -1.85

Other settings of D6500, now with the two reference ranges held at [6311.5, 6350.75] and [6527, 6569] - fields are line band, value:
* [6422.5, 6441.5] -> -0.03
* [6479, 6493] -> 0.02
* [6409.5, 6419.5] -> 0.03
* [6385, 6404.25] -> 0.03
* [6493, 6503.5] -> 0.00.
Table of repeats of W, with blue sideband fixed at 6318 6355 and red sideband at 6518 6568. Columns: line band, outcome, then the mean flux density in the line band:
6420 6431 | 0.01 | 17.6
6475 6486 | -0.02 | 17.6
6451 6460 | 0.00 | 17.3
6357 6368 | -0.01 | 18.2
